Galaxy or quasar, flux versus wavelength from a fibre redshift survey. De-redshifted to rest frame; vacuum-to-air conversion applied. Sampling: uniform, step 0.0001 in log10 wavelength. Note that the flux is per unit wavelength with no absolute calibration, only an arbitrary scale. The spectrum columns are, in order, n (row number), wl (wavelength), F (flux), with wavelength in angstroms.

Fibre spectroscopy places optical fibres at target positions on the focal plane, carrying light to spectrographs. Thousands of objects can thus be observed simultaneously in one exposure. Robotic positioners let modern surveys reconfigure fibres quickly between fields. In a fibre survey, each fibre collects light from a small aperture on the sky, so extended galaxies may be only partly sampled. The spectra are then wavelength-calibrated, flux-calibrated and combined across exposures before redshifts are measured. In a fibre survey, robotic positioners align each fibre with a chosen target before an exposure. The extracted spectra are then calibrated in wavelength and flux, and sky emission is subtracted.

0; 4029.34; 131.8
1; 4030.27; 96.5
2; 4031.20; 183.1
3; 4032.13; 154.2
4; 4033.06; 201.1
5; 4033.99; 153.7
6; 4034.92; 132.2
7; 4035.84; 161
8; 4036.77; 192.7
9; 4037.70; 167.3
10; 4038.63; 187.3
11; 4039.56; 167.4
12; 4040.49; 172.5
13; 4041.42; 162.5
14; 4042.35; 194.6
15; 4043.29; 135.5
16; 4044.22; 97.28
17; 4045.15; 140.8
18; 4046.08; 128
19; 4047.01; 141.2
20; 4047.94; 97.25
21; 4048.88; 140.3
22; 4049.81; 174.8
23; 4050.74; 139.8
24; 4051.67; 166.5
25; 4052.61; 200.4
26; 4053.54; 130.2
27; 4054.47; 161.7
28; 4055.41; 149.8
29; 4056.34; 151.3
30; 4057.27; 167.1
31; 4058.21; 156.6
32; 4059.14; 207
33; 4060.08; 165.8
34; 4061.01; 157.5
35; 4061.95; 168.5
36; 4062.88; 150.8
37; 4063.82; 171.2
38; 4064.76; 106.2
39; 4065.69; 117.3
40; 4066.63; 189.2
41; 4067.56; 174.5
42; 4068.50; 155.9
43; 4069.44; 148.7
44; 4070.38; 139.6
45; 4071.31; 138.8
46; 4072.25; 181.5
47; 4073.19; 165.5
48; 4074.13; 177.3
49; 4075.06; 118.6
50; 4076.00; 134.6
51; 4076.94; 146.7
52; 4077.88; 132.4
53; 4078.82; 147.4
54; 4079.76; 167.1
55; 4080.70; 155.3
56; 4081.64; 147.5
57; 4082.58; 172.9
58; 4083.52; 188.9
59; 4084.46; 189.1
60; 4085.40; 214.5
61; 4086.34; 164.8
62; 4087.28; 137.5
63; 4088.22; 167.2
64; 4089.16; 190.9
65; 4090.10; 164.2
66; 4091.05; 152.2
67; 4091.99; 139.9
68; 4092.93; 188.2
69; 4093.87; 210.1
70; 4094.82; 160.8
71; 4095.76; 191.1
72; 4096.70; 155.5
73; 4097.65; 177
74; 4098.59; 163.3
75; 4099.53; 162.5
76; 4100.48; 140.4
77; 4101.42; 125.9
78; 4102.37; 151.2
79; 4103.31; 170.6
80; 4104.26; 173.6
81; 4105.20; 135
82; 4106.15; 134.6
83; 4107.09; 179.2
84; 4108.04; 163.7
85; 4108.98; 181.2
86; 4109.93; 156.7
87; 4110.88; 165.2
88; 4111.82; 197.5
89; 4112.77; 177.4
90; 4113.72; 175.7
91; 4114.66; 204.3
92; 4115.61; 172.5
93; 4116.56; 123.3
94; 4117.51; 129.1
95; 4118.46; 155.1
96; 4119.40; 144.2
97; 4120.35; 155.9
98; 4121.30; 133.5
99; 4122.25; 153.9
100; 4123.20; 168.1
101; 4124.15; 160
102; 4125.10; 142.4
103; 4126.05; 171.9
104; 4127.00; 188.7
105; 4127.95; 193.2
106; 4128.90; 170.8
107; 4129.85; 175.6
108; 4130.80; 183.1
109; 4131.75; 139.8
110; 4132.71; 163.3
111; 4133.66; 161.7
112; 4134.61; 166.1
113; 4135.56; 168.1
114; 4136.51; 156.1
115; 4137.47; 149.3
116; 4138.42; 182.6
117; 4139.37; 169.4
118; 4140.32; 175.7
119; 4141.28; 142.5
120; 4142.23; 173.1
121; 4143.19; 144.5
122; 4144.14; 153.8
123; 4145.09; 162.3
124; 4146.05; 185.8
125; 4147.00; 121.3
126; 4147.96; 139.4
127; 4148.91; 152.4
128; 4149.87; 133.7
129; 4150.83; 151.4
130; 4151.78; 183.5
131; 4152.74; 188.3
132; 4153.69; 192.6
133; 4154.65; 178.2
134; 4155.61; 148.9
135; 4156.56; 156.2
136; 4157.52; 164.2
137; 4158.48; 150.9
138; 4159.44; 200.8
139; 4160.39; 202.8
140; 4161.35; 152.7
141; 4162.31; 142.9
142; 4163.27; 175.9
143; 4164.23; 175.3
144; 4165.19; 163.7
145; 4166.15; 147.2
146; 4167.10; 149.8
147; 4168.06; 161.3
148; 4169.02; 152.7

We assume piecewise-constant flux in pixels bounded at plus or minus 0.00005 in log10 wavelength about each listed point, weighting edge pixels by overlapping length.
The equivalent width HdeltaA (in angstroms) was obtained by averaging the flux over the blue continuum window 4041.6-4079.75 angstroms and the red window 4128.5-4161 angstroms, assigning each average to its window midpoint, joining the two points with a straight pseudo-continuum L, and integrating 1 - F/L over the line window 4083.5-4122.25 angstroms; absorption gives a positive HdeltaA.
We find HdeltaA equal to -1.6 angstroms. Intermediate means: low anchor 152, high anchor 164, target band 165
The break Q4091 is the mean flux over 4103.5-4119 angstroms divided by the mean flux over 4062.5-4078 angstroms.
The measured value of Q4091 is 1.09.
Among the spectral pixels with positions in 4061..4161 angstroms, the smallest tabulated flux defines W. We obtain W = 106.2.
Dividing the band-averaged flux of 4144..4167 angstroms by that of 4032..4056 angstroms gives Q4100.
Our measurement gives 1.0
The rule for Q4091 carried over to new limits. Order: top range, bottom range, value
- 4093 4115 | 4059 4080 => 1.09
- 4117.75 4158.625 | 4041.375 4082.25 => 1.06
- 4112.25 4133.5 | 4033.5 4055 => 1.06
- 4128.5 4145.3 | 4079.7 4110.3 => 0.98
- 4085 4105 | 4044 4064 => 1.08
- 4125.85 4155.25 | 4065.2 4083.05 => 1.08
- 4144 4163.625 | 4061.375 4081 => 1.08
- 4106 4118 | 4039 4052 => 1.14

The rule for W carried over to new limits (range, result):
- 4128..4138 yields 139.8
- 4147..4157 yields 121.3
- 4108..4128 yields 123.3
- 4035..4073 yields 97.25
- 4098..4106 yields 125.9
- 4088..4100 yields 139.9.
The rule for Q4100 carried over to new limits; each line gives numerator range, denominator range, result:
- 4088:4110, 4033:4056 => 1.06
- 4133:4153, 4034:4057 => 1.04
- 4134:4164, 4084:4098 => 0.94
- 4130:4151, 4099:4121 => 0.99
